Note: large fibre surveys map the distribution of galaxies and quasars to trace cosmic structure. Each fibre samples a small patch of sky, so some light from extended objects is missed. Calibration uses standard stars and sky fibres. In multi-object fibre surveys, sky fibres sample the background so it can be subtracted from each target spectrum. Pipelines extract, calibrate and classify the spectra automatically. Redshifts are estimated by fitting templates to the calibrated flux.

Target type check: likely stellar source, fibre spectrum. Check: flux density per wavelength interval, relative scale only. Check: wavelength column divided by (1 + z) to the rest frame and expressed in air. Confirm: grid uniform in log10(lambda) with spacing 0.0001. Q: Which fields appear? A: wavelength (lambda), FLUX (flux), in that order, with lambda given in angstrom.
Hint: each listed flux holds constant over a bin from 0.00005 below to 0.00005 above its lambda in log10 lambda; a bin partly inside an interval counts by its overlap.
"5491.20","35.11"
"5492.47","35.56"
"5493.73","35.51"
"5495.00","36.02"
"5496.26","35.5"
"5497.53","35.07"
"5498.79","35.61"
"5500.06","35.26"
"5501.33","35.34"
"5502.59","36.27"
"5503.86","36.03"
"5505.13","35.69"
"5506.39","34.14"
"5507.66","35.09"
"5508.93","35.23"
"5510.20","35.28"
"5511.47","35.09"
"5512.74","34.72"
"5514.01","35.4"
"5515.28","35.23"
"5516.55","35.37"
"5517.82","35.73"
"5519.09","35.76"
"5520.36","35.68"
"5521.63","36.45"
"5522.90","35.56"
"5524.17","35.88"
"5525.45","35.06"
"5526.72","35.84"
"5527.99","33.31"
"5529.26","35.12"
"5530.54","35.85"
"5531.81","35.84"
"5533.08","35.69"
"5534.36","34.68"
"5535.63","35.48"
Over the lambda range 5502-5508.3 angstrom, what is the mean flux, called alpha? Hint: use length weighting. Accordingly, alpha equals 35.4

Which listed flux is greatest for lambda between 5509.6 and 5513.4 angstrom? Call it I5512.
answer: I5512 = 35.28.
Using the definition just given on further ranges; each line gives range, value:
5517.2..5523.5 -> 36.45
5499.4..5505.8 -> 36.27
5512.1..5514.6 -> 35.4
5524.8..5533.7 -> 35.85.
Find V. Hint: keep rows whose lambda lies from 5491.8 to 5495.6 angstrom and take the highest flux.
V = 36.02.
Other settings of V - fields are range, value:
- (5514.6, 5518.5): 35.73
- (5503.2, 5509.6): 36.03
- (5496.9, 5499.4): 35.61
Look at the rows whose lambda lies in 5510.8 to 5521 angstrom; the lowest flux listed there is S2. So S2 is 34.72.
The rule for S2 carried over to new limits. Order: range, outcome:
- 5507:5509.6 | 35.09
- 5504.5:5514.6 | 34.14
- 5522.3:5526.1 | 35.06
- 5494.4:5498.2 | 35.07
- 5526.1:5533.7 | 33.31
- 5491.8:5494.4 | 35.51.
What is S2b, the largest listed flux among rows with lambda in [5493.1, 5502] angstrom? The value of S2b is 36.02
